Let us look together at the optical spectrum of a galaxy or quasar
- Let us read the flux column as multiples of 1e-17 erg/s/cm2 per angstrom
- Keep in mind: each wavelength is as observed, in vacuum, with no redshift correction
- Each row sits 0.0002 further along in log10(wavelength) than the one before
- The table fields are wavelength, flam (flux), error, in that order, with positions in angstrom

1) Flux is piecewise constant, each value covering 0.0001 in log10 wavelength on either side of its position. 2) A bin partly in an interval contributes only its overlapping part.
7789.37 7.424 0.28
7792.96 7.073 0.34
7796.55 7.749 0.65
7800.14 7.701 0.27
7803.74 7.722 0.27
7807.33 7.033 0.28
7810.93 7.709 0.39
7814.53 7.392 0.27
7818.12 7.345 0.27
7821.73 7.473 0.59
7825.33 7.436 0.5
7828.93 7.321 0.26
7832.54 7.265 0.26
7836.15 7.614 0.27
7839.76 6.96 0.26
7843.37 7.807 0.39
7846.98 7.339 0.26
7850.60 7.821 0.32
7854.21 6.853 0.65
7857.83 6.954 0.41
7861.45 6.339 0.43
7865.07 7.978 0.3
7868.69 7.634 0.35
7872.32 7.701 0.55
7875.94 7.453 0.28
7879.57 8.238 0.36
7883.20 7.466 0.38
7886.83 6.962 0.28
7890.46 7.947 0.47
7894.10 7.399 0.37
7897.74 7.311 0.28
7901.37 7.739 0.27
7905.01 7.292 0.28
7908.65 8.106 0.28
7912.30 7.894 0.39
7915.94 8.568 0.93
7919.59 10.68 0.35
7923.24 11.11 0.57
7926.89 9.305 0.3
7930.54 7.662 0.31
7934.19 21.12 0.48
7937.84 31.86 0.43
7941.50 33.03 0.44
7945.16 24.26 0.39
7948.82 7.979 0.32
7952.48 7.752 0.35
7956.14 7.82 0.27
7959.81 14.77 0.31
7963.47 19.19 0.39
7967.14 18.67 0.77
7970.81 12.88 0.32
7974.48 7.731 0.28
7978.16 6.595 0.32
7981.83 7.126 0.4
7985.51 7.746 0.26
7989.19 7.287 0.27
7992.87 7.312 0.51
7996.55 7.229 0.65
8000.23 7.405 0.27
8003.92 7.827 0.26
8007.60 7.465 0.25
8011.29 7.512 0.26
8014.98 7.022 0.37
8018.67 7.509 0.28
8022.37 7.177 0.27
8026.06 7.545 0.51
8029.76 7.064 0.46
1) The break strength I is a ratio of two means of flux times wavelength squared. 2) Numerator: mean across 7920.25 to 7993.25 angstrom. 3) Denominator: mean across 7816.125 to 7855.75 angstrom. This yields 1.90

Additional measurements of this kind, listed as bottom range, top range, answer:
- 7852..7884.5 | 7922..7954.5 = 2.36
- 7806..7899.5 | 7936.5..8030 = 1.57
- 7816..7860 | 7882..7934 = 1.20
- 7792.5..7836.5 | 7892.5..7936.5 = 1.35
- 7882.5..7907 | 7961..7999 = 1.40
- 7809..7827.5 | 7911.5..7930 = 1.30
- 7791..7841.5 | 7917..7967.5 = 2.21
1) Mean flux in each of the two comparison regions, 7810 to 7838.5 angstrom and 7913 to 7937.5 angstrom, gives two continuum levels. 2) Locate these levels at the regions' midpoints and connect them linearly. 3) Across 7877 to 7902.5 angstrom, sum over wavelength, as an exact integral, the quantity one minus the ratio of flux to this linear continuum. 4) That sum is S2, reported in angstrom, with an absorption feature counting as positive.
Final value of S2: 7.4 angstrom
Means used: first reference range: 7.43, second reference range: 12.5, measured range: 7.57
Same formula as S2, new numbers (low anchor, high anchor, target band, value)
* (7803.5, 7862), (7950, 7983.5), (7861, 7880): 1.9 angstrom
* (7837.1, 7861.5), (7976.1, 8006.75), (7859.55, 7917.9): -3.0 angstrom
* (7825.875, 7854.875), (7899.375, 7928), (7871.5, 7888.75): 1.3 angstrom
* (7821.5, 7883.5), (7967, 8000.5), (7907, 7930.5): -3.4 angstrom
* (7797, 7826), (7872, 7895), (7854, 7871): 0.8 angstrom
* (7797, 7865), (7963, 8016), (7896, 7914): 1.1 angstrom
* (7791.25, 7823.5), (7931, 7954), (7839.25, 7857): 6.2 angstrom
